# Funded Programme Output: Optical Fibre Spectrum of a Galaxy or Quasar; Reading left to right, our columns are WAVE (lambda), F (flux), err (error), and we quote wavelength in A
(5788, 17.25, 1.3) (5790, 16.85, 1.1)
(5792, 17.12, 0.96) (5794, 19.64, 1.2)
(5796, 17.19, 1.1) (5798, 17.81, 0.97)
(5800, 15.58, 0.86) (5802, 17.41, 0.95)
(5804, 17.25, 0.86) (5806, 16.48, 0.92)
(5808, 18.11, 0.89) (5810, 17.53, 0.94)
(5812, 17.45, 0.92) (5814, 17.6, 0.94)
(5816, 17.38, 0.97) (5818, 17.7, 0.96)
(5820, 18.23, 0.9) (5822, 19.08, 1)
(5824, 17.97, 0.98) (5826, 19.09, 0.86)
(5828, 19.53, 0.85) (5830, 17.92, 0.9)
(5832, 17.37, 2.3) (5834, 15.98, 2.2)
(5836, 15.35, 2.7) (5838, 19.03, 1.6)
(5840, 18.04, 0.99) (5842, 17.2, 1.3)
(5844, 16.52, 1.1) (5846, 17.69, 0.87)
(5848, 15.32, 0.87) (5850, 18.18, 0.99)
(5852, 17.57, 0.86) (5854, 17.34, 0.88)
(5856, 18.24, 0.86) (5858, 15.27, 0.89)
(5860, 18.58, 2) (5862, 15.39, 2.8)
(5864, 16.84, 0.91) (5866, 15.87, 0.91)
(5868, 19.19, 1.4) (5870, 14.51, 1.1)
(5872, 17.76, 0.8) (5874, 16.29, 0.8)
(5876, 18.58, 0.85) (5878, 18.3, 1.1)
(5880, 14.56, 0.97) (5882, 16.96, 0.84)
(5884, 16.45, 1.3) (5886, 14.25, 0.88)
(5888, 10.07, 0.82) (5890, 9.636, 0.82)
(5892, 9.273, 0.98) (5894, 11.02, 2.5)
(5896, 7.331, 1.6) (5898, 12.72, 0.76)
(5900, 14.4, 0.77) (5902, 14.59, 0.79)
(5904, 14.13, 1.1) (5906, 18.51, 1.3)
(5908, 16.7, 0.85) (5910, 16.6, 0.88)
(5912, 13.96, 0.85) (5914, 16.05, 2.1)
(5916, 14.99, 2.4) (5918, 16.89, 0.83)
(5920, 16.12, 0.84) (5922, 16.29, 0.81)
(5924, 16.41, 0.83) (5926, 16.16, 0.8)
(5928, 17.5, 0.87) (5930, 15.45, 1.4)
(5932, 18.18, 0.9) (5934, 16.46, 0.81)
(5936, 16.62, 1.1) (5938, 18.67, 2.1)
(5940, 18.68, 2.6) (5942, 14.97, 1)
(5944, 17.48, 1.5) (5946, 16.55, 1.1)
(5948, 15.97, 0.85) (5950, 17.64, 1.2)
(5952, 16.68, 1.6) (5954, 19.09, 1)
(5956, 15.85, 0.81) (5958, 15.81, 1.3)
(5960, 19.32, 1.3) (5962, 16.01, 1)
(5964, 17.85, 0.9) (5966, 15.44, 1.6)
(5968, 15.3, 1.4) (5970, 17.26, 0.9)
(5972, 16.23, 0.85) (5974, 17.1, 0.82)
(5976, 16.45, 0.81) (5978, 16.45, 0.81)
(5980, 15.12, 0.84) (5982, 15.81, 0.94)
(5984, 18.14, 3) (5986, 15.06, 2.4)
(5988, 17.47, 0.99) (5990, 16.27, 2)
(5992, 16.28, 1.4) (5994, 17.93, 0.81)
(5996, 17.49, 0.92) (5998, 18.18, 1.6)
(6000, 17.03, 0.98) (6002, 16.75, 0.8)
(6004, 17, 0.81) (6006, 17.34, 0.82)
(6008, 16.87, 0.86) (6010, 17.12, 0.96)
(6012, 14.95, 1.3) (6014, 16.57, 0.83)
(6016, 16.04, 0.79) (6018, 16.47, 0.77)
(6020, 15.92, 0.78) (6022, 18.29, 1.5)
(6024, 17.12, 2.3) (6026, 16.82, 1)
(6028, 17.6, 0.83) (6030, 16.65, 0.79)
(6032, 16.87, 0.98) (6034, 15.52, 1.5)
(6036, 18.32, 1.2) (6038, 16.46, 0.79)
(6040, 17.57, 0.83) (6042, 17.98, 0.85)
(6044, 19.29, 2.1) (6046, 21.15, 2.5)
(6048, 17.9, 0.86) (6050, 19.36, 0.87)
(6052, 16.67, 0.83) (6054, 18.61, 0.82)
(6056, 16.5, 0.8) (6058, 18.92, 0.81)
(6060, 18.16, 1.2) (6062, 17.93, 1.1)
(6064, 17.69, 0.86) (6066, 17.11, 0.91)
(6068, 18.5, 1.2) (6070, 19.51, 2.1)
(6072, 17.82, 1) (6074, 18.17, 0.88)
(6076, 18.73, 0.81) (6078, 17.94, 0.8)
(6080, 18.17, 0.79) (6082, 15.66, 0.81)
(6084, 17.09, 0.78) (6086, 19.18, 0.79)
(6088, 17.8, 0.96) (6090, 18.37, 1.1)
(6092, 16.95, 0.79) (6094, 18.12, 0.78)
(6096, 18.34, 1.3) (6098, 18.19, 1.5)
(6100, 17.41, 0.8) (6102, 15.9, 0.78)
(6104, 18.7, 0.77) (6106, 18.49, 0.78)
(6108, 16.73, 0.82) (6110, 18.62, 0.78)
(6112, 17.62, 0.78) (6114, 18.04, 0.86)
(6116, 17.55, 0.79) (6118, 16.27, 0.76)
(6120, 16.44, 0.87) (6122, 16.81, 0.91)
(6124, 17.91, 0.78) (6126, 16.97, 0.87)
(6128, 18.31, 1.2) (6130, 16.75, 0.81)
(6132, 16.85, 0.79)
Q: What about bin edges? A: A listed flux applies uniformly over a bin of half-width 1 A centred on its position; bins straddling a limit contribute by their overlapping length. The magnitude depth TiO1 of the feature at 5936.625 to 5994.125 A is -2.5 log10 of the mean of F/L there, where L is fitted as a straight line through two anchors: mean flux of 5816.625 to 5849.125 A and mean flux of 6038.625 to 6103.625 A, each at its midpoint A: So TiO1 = 0.067 mag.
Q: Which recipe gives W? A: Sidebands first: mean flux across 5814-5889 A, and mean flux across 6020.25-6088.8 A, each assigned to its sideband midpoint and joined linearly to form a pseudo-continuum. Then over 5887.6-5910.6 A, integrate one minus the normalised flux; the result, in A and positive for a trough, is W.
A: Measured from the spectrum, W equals 5.74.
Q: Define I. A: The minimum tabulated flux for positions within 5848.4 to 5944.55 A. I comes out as 7.331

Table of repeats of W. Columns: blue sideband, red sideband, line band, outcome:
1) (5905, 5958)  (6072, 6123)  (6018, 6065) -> -0.95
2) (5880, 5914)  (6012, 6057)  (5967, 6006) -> -1.55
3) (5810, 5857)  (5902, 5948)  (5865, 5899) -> 5.51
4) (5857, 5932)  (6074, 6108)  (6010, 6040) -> 0.39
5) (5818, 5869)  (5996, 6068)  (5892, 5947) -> 5.93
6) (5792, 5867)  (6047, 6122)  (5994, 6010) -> 0.37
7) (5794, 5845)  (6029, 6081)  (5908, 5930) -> 2.06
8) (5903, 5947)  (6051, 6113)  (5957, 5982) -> 0.59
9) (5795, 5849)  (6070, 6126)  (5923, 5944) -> 0.75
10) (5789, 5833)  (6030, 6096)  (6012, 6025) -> 0.94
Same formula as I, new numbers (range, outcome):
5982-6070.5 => 14.95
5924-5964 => 14.97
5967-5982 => 15.12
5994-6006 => 16.75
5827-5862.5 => 15.27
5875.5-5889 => 10.07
